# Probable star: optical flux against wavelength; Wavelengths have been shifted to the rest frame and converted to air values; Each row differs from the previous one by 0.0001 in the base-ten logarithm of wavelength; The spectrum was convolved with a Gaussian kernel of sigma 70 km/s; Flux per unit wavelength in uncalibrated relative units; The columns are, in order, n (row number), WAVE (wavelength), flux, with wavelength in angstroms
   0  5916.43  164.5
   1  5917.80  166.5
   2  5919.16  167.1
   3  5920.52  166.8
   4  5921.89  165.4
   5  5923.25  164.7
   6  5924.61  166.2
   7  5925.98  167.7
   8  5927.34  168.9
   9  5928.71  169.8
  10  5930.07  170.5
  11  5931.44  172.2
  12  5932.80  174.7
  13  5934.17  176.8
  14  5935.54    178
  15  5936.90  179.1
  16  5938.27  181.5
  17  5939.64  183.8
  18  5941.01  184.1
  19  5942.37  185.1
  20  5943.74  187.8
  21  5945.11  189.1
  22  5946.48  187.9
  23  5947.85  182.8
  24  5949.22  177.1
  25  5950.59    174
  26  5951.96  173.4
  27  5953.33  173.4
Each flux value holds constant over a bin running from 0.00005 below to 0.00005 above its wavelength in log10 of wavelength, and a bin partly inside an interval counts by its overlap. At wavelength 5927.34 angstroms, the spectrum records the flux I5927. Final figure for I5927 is 168.9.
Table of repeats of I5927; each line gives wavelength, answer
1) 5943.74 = 187.8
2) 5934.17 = 176.8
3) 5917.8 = 166.5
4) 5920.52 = 166.8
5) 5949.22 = 177.1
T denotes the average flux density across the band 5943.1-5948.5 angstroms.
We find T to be 187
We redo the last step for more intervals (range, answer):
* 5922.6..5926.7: 166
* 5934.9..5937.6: 179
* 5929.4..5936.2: 174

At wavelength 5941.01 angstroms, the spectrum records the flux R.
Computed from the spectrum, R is 184.1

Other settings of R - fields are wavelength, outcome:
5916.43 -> 164.5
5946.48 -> 187.9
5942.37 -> 185.1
